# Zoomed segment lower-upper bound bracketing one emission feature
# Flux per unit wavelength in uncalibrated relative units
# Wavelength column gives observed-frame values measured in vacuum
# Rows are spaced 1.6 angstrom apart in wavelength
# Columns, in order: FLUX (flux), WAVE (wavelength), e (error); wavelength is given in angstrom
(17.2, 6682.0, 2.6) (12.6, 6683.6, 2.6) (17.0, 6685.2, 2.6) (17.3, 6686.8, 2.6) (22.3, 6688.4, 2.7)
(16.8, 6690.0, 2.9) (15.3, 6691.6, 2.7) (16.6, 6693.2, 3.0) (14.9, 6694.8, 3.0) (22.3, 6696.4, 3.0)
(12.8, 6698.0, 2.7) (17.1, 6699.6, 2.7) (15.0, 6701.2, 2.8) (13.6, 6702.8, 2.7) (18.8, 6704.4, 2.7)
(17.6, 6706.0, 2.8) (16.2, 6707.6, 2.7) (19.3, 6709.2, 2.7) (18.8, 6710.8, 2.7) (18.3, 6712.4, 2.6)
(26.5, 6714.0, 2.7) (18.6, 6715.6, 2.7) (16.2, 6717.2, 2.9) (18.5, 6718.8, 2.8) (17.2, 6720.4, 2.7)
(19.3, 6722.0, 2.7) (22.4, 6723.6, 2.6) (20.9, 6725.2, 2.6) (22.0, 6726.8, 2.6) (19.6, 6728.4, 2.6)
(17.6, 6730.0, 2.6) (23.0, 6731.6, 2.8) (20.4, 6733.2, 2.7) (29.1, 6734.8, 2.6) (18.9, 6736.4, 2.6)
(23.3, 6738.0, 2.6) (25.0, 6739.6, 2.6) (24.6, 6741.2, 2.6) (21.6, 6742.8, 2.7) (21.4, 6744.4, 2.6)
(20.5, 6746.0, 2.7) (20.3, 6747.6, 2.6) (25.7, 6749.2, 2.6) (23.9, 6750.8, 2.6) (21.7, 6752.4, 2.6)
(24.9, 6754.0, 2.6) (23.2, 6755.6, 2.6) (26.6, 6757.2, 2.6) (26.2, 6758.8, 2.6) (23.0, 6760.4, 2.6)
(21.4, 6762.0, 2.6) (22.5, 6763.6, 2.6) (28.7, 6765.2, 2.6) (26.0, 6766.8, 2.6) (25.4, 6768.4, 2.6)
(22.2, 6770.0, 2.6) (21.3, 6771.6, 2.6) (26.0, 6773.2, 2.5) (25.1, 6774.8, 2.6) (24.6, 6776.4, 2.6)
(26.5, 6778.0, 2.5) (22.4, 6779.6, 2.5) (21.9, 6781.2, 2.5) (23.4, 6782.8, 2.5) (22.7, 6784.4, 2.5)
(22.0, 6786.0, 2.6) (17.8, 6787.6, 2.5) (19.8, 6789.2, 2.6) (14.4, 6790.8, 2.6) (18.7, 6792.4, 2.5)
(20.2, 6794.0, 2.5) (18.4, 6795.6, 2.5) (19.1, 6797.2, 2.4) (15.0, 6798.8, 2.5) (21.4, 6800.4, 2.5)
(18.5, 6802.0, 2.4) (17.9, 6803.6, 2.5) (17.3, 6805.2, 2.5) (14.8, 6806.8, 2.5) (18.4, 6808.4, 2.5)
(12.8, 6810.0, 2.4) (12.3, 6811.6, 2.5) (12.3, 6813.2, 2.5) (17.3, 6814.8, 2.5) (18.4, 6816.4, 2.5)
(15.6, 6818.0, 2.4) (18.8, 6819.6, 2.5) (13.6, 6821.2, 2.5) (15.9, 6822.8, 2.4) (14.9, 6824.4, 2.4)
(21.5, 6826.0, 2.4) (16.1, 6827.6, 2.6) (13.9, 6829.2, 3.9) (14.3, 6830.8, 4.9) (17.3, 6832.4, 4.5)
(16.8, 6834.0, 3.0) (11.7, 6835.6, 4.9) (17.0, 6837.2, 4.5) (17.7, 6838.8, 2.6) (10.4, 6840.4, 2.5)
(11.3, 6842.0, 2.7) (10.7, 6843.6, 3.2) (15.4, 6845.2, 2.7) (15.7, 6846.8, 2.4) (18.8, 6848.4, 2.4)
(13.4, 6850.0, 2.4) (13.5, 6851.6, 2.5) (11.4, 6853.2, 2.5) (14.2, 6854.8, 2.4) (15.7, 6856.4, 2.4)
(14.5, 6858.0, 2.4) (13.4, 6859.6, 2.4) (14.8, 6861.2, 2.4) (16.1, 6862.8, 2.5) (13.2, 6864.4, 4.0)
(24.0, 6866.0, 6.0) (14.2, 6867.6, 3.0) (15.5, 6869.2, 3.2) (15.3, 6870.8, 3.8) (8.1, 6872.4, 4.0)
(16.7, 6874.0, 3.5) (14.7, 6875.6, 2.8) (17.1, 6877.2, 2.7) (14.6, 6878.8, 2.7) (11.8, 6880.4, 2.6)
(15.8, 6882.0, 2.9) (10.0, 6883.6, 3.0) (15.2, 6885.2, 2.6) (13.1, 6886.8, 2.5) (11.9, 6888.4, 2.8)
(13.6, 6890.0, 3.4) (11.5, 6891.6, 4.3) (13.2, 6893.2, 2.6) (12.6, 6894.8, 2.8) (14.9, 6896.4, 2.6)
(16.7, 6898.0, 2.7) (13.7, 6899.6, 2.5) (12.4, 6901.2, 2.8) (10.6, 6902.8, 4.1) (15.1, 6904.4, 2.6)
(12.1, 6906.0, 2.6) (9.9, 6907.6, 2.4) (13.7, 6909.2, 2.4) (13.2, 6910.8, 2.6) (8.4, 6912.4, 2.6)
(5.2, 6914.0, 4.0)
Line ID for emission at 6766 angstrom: C III]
